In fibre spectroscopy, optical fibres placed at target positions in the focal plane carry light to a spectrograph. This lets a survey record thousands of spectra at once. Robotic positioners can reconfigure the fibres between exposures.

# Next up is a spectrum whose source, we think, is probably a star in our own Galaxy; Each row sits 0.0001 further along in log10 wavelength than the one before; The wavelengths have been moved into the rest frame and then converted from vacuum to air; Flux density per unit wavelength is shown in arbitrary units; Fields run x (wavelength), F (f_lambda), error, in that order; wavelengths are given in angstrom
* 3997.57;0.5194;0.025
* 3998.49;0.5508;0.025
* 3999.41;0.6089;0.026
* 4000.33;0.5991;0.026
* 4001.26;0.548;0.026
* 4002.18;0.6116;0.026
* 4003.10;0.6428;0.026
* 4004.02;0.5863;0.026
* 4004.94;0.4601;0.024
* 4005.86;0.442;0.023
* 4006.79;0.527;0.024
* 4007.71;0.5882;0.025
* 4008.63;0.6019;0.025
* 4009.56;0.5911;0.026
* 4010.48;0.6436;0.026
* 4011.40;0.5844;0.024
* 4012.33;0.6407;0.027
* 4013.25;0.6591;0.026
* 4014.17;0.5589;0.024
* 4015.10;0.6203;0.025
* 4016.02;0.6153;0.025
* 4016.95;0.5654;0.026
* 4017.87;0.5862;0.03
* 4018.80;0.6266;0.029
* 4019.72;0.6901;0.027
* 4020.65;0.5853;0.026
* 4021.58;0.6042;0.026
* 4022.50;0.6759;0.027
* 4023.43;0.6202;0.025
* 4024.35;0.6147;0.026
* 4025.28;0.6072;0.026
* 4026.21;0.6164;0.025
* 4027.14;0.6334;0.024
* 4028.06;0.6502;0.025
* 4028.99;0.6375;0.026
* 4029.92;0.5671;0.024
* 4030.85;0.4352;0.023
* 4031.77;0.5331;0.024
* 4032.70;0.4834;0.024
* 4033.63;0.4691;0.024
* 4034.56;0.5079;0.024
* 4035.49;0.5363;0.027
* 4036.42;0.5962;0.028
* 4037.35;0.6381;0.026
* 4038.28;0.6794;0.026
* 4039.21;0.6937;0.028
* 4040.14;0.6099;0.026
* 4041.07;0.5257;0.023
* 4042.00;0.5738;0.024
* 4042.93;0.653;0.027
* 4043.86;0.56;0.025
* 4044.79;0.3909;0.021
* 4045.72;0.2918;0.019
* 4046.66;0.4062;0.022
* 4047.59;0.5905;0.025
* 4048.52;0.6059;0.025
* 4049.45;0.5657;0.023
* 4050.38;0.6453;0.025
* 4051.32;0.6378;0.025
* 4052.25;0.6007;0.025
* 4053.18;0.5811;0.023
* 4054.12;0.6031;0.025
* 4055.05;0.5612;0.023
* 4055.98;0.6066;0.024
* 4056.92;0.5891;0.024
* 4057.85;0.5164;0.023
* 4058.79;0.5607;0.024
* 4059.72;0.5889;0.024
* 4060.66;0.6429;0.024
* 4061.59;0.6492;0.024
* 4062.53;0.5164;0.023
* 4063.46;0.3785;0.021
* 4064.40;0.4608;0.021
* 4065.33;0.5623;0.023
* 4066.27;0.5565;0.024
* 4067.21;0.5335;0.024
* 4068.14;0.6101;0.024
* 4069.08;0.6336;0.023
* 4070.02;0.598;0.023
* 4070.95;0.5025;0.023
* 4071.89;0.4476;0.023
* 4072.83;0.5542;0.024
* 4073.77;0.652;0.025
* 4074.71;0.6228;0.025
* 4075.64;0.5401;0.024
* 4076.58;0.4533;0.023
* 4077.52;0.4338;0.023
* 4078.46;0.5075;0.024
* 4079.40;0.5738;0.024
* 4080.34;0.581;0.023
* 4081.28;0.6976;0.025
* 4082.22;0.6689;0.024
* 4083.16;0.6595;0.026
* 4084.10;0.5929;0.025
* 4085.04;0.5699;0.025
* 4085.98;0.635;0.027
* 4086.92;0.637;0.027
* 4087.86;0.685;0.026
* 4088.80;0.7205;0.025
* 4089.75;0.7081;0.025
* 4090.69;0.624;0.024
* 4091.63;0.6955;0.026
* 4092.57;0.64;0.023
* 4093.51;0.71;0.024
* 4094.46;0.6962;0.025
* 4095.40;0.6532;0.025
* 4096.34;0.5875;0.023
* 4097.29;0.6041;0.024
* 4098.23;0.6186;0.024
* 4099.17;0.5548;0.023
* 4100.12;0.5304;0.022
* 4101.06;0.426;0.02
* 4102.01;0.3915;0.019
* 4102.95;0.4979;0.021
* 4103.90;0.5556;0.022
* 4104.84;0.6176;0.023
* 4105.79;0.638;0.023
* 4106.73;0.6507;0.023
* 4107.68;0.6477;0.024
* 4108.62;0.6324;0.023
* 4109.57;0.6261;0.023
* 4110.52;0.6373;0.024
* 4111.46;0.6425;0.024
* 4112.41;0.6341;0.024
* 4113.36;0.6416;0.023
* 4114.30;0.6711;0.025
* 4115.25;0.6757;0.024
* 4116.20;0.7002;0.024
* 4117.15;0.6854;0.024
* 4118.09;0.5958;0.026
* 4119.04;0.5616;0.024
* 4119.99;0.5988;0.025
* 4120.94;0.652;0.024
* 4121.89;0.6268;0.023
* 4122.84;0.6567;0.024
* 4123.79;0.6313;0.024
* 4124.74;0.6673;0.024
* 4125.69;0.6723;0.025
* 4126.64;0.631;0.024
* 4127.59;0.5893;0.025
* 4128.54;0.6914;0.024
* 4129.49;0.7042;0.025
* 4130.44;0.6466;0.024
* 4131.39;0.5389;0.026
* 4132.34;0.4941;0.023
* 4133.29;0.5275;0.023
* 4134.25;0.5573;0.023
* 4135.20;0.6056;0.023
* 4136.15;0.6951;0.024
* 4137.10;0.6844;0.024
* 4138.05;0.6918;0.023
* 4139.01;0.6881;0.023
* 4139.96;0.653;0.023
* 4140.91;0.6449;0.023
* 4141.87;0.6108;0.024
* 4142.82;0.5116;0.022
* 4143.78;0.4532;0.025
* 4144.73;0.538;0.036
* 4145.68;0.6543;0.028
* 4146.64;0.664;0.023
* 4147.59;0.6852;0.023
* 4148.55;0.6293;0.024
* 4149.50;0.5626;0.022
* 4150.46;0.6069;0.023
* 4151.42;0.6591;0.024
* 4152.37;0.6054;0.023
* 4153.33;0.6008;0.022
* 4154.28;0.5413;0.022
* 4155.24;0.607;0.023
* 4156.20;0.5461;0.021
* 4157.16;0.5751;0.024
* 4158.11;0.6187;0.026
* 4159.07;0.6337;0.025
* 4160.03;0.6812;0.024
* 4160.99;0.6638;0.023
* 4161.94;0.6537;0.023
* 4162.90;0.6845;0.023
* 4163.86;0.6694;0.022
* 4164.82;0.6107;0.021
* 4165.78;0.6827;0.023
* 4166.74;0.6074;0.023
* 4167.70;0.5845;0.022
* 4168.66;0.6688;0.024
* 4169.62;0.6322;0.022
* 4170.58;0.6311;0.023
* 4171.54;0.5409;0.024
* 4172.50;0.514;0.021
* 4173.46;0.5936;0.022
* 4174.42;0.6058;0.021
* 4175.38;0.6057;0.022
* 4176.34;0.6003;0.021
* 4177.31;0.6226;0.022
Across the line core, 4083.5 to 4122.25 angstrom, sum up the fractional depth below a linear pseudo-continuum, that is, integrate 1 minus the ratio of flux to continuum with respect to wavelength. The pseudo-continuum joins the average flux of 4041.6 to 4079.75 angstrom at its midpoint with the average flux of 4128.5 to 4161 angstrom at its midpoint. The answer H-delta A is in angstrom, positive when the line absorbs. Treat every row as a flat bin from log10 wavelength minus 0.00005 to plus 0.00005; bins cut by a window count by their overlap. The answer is -2.7 angstrom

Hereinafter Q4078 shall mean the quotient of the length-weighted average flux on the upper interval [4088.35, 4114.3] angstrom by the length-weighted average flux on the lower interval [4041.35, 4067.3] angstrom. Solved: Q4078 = 1.12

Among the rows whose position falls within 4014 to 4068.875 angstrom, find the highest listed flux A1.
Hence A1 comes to 0.6937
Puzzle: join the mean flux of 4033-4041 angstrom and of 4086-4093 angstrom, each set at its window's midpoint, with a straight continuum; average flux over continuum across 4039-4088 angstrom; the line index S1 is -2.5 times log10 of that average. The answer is 0.11 mag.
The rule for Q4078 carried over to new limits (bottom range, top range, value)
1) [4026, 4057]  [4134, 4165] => 1.10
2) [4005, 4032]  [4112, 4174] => 1.04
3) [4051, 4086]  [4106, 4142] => 1.12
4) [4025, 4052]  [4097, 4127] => 1.09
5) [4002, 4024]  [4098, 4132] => 1.03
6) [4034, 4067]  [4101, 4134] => 1.09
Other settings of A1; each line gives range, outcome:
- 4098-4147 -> 0.7042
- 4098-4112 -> 0.6507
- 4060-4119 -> 0.7205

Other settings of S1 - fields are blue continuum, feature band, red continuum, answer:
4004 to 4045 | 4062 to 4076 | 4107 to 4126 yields 0.13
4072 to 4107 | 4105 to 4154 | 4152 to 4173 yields -0.03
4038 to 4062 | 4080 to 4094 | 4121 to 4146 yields -0.11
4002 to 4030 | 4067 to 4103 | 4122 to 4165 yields 0.04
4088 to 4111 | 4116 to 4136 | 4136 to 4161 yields -0.01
